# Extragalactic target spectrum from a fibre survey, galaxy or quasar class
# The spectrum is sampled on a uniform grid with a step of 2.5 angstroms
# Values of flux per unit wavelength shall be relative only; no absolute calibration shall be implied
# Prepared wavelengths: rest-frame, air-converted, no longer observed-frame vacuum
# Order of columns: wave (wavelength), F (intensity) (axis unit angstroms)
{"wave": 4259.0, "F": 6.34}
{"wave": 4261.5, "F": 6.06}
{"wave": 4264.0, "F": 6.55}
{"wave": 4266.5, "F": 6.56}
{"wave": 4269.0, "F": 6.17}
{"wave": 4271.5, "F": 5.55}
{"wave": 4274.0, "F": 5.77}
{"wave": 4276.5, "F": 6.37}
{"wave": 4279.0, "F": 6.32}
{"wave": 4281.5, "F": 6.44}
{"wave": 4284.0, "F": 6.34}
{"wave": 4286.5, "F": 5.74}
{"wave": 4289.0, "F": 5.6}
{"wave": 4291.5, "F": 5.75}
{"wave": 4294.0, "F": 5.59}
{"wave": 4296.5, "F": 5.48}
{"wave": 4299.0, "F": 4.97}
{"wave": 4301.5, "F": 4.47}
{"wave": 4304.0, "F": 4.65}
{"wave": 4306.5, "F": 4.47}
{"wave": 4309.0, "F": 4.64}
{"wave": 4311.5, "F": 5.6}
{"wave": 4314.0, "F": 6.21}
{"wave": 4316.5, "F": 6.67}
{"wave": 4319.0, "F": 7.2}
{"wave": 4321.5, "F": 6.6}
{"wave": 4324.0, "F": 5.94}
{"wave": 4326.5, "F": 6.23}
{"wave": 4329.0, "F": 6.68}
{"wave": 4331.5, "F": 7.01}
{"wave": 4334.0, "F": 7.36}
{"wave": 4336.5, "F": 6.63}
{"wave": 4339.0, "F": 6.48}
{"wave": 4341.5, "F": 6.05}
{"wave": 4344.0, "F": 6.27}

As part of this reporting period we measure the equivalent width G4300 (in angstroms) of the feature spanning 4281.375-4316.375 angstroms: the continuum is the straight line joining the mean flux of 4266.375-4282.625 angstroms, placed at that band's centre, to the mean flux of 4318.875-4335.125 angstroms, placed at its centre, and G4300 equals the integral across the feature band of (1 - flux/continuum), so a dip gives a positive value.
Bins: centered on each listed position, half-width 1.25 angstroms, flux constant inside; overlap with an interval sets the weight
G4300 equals 5.2 angstroms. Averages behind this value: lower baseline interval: 6.14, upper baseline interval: 6.68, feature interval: 5.43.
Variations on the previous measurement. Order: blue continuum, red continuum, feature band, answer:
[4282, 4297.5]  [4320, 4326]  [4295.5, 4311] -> 3.1 angstroms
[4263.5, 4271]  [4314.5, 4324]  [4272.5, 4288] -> 0.6 angstroms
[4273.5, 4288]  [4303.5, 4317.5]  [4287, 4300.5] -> 0.8 angstroms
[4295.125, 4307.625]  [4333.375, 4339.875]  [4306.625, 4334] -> -1.7 angstroms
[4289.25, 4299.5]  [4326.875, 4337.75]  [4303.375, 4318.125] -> 1.6 angstroms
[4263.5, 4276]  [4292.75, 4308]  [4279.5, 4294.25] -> -1.3 angstroms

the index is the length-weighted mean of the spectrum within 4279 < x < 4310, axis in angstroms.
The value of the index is 5.39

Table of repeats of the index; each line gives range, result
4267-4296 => 5.97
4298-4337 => 5.95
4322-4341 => 6.6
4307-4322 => 6.05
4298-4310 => 4.63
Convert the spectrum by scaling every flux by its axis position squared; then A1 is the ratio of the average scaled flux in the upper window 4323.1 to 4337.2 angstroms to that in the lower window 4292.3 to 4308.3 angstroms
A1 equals 1.4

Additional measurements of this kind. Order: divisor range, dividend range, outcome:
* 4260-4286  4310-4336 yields 1.08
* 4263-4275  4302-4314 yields 0.83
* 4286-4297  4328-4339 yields 1.24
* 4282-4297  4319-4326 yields 1.13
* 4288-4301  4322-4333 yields 1.22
